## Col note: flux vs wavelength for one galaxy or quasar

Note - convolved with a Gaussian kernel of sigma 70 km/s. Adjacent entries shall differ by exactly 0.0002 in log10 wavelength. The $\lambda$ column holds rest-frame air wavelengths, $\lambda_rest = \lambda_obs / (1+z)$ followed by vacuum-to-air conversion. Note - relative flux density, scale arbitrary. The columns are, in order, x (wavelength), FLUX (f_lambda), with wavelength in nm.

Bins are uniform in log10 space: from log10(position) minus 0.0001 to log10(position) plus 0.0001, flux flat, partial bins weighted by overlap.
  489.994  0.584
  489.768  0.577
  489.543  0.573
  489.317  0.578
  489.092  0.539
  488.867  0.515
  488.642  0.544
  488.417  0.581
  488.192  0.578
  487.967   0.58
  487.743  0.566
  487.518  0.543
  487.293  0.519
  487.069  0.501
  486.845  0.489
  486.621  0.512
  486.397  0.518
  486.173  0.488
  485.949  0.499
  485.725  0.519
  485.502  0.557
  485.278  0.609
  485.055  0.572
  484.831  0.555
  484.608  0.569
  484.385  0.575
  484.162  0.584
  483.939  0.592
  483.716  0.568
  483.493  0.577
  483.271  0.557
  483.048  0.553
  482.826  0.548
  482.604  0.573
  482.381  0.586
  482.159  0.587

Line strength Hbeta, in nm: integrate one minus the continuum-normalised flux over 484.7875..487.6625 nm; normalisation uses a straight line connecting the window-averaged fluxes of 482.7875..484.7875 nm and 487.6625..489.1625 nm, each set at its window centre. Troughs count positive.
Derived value 0.18 nm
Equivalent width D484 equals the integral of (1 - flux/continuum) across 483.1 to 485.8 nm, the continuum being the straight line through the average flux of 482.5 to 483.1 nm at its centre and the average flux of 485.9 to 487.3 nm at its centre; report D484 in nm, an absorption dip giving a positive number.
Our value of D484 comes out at -0.18 nm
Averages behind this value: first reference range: 0.559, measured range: 0.57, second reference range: 0.503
